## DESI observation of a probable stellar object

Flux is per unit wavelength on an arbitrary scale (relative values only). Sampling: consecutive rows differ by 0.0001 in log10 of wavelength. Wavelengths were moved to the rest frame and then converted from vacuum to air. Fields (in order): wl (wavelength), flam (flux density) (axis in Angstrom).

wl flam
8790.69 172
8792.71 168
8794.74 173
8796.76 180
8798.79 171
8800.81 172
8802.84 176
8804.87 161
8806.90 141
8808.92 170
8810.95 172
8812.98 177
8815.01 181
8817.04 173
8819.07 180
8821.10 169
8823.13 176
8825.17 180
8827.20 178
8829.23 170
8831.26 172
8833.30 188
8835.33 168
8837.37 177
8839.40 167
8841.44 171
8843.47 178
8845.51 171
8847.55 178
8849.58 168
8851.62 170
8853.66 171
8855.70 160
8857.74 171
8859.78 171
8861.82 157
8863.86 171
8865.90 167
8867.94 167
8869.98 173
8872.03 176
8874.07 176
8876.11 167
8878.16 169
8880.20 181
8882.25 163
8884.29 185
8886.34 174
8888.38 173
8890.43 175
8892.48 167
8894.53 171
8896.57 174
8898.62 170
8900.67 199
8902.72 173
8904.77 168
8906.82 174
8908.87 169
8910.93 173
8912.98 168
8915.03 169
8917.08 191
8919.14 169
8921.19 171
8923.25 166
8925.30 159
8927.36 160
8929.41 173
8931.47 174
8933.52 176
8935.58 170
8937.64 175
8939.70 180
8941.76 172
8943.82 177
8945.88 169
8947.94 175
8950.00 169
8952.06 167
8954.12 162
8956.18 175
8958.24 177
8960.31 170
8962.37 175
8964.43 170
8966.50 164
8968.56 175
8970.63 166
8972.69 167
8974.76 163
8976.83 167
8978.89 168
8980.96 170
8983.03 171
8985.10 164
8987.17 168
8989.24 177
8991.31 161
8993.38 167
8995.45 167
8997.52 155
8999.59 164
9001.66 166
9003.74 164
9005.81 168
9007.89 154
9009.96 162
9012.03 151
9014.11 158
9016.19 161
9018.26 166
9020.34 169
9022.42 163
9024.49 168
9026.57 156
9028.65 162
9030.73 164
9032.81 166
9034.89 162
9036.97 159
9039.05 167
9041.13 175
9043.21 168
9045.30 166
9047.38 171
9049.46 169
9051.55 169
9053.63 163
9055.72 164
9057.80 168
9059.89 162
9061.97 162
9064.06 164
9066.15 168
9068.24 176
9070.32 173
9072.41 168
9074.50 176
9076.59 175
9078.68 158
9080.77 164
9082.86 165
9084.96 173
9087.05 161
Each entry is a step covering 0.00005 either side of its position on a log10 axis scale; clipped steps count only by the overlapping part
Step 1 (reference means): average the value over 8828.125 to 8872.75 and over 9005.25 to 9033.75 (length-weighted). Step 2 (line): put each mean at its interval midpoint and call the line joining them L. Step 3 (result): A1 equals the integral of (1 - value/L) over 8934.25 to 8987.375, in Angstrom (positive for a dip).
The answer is -1.7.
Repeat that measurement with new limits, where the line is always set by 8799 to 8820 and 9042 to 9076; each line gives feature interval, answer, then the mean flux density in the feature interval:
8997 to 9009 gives 0.46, 162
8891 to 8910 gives -0.49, 174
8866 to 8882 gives -0.21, 172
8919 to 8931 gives 0.20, 167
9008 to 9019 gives 0.62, 159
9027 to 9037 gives 0.34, 163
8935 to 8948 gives -0.38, 174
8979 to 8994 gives 0.04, 168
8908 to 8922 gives -0.29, 173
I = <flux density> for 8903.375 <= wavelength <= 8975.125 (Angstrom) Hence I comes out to 171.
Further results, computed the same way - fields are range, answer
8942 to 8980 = 170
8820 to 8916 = 172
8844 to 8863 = 169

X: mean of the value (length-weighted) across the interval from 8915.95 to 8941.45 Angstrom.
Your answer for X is 172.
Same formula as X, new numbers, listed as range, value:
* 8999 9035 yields 162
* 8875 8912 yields 174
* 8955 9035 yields 166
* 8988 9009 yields 164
